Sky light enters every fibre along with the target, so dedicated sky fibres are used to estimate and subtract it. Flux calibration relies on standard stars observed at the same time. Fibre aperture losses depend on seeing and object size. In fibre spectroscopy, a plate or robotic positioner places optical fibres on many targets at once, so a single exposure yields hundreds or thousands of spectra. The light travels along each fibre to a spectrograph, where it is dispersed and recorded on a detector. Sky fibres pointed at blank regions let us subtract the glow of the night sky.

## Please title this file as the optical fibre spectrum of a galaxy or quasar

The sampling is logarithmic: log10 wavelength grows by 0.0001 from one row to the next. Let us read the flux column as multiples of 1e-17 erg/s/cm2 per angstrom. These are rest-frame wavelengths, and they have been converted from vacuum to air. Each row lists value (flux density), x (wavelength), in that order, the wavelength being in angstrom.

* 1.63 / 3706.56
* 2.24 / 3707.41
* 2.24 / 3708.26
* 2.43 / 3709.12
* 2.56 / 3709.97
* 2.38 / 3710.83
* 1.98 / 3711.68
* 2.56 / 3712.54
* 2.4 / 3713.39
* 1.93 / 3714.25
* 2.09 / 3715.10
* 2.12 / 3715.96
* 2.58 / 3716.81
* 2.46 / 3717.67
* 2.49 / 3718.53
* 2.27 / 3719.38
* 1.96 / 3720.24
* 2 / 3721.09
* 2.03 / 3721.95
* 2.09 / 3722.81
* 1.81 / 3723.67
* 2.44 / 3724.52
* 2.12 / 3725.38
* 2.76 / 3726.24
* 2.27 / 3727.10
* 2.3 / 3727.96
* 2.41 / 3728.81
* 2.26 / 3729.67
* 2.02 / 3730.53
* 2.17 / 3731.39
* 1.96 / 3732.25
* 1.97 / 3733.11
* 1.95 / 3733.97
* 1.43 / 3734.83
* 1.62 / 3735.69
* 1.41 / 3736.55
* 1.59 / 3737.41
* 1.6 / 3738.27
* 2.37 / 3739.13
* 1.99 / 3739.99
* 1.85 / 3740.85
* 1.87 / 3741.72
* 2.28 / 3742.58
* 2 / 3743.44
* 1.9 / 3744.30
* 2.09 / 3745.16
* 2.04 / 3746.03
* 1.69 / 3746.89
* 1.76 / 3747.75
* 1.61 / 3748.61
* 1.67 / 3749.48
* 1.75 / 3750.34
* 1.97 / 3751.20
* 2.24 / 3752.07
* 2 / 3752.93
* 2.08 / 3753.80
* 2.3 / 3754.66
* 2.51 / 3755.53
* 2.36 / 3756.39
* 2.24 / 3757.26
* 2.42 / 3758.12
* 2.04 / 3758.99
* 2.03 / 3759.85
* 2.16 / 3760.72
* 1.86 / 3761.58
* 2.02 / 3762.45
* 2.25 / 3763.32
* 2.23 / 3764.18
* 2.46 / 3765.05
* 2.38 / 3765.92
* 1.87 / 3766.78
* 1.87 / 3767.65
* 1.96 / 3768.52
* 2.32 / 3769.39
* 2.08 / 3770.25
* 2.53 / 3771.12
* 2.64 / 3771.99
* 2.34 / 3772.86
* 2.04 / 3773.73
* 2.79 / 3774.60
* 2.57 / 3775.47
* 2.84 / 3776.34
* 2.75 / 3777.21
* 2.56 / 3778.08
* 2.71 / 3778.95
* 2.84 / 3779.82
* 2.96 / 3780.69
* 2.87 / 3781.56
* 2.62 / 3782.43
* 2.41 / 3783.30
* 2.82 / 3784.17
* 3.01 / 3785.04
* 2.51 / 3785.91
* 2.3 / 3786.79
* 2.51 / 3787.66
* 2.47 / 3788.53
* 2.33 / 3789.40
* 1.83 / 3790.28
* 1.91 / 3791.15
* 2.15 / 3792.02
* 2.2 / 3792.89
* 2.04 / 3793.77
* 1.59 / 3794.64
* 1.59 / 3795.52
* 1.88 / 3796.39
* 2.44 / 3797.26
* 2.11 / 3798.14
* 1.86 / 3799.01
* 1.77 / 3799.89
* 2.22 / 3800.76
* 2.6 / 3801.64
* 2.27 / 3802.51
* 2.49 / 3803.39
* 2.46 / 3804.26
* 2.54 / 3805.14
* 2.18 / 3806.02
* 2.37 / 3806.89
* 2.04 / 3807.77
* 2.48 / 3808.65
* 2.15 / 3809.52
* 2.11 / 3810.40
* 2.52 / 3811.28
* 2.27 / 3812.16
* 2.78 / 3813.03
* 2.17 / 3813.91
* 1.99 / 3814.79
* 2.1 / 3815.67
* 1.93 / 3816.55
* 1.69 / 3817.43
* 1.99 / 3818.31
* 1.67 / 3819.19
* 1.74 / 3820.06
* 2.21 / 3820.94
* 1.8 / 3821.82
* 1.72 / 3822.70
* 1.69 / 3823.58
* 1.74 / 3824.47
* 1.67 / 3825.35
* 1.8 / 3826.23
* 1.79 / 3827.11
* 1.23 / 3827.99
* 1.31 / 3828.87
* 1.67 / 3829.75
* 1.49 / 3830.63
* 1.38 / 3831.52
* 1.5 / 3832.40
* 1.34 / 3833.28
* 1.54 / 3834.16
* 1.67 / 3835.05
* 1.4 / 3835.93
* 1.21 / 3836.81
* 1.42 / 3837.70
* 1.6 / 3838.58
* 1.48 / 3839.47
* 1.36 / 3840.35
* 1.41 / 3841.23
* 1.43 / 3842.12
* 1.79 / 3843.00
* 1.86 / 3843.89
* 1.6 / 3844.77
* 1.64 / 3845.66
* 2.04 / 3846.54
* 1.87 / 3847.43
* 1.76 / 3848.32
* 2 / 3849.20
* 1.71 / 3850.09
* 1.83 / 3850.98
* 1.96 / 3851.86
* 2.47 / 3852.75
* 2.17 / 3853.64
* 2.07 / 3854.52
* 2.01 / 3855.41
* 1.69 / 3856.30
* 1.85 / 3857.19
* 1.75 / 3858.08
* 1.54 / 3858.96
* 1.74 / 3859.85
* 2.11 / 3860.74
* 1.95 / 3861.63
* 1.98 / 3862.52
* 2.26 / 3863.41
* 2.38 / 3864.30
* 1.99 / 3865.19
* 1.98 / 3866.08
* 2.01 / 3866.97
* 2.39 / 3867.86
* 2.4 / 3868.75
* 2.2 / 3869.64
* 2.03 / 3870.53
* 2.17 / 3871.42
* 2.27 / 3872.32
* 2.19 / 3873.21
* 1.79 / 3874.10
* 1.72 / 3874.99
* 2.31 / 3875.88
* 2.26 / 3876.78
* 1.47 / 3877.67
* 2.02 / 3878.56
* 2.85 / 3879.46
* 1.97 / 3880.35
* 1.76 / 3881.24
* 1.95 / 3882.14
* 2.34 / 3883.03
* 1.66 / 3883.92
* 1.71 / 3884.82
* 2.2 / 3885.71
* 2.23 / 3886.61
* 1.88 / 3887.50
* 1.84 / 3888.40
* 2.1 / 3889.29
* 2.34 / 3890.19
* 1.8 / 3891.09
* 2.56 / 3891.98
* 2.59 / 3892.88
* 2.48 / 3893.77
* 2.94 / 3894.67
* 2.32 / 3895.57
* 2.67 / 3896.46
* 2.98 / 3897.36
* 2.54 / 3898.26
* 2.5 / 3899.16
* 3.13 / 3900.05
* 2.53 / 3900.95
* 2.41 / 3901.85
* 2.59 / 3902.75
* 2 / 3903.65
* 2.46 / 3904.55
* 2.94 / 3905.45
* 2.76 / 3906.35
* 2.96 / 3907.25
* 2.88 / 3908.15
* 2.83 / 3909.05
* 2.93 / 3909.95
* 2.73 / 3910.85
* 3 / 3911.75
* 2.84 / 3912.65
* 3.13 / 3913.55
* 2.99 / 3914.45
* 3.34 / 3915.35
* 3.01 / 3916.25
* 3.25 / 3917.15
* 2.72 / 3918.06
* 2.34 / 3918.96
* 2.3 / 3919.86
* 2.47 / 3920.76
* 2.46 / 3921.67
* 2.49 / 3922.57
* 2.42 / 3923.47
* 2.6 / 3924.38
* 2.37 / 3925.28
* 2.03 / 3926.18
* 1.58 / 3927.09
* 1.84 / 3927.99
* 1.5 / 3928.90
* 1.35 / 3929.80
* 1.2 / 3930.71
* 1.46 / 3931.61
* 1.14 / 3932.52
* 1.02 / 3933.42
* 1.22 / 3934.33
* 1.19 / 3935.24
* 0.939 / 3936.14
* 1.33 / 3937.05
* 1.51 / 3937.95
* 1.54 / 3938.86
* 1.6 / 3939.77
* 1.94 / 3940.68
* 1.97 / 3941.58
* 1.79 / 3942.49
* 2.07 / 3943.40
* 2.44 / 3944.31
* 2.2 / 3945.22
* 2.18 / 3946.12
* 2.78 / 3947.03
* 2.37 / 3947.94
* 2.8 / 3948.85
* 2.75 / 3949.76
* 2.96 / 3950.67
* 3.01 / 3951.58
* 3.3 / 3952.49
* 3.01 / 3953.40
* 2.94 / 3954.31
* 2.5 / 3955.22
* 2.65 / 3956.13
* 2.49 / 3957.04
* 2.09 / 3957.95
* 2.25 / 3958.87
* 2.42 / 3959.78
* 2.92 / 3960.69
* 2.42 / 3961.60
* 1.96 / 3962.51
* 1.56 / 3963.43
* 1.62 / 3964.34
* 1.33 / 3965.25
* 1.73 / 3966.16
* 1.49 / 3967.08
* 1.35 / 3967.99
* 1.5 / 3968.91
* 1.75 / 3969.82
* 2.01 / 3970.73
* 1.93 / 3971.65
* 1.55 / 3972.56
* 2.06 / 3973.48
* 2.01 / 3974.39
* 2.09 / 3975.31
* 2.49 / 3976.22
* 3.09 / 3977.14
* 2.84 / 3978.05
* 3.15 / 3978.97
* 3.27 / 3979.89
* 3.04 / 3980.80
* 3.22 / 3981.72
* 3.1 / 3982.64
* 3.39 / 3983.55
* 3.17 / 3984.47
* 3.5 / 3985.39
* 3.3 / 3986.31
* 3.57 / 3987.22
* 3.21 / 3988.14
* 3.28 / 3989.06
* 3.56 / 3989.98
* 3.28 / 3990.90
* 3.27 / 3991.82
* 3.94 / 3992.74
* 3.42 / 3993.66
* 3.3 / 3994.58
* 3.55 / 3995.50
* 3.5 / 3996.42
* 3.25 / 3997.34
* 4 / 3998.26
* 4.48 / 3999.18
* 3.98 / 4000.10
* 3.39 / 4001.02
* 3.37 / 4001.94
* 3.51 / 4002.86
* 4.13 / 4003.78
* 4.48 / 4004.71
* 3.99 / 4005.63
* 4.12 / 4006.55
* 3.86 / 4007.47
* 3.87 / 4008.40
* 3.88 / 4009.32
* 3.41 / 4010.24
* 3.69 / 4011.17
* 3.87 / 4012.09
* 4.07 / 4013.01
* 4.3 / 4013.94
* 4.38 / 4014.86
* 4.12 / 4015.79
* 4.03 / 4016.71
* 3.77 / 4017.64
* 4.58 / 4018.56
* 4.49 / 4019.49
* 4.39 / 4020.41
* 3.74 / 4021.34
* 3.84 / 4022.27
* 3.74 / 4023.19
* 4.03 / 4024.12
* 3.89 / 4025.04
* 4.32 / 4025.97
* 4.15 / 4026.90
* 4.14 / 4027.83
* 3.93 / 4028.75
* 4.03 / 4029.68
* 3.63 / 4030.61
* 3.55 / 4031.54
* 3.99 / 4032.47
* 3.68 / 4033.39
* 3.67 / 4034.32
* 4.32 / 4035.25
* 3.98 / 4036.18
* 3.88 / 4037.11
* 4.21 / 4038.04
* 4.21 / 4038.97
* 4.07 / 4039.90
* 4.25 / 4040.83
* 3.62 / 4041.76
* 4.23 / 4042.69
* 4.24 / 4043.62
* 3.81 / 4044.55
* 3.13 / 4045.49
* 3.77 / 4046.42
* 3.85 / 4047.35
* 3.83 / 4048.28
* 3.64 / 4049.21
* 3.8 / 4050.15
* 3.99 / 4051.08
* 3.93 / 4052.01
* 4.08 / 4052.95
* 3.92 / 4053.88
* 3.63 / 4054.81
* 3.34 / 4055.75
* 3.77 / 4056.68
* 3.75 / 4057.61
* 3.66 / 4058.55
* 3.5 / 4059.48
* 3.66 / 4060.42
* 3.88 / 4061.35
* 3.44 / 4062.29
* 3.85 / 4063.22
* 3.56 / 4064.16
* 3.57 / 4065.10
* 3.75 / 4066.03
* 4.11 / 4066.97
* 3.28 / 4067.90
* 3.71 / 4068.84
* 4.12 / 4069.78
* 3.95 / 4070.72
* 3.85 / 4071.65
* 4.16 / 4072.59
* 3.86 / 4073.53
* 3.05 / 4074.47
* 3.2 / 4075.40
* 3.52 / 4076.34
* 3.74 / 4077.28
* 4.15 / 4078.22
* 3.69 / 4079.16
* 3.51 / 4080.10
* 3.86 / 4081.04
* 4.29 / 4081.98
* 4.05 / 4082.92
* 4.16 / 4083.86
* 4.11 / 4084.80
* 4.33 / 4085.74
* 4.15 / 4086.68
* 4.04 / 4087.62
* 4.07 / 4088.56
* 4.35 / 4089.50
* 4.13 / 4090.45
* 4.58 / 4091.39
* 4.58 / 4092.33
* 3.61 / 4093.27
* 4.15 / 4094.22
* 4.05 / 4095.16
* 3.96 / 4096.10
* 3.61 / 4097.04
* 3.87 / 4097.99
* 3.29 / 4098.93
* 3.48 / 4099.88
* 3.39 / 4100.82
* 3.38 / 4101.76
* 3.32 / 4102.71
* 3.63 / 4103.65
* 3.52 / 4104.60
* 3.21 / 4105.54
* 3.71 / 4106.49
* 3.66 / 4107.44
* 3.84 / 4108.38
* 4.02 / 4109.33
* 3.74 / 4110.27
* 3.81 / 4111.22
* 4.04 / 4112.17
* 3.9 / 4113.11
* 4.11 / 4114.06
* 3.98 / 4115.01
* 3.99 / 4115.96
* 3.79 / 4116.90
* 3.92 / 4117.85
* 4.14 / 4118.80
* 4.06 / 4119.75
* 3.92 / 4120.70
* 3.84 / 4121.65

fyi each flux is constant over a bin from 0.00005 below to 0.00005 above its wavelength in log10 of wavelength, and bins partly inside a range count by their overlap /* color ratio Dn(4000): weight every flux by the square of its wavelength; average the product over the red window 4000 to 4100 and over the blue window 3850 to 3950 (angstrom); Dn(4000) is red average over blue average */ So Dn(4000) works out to 1.92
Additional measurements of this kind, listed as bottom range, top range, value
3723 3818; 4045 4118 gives 2.03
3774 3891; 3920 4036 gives 1.55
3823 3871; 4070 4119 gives 2.45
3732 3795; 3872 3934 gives 1.14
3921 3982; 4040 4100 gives 1.92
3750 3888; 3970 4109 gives 2.01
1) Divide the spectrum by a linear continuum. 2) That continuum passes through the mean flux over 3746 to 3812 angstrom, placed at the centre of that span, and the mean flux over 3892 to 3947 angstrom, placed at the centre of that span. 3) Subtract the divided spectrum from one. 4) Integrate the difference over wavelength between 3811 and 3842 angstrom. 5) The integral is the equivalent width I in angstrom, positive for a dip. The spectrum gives 7.6 angstrom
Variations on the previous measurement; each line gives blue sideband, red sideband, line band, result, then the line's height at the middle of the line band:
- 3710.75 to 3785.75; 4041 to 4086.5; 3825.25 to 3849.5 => 9.83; 2.65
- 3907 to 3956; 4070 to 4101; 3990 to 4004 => -2.99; 2.98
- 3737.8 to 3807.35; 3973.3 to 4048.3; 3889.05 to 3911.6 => 3.05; 3.02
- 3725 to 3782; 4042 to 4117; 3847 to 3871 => 6.19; 2.7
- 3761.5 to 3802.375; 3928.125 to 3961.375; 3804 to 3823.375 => 1.29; 2.27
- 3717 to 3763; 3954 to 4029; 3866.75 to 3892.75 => 5.84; 2.7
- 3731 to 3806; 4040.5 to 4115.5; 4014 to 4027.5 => -2.30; 3.51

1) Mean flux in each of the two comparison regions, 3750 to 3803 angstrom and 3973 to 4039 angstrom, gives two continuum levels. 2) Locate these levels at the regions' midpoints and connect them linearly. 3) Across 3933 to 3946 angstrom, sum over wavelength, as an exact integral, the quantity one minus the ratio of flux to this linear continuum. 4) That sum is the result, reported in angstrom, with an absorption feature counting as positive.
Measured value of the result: 6.47 angstrom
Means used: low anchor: 2.28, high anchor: 3.66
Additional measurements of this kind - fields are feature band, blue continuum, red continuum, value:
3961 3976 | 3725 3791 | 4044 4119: 6.7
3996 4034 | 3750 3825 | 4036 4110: -4.8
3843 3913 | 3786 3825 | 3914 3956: -1.9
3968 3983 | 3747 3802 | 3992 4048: 5.0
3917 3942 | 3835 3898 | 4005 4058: 8.1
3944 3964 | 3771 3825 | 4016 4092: 4.4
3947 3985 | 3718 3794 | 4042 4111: 9.5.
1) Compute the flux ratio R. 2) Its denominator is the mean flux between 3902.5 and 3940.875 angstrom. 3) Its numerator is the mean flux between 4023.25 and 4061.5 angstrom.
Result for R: 1.75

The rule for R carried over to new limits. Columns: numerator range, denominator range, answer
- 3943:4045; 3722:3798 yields 1.50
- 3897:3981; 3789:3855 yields 1.21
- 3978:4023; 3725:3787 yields 1.68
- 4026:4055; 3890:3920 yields 1.45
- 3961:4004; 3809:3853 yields 1.61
